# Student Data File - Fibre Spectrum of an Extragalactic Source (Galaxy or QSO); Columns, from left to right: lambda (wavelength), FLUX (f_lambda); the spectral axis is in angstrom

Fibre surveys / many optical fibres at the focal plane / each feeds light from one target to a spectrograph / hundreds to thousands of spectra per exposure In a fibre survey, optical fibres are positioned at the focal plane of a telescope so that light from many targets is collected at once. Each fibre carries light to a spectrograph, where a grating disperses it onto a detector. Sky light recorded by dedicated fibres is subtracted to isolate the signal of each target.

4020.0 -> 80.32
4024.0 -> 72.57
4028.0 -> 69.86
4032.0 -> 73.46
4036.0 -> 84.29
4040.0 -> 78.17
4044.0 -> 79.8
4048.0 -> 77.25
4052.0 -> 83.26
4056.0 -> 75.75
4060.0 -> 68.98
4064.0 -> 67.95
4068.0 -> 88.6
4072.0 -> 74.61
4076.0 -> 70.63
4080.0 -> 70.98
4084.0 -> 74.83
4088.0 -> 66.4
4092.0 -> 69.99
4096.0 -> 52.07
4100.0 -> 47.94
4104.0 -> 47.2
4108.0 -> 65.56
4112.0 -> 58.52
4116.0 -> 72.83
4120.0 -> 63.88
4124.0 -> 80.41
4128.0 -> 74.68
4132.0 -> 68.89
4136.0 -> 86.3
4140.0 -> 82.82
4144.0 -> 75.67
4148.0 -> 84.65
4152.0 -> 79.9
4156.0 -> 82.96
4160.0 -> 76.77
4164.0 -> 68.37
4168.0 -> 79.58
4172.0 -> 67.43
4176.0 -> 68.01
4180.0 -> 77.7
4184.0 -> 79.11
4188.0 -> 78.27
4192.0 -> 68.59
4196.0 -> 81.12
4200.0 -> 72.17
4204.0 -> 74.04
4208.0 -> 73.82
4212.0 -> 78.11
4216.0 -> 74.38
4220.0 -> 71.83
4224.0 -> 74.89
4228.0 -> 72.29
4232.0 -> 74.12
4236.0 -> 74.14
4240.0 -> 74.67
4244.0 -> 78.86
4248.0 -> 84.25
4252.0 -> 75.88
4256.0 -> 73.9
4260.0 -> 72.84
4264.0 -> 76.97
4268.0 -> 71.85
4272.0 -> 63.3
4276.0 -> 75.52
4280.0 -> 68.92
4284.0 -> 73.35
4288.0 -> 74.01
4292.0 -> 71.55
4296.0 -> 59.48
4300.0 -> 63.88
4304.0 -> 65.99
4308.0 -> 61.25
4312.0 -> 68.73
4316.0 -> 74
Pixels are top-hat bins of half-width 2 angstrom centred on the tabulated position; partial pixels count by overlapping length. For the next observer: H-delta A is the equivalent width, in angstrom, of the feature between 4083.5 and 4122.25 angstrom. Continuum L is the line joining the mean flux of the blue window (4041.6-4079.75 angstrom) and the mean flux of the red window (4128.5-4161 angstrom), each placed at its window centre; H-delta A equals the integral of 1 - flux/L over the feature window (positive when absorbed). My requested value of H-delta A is 8.1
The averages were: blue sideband 76.1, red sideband 79.6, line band 61.5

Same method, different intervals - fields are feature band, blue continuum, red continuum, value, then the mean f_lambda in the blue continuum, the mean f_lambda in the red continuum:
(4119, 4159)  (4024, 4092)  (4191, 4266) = -1.7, 75.1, 75.2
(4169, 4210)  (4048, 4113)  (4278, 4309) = -3.8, 68.1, 67.5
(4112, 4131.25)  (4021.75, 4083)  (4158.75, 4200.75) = 1.0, 75.7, 74.3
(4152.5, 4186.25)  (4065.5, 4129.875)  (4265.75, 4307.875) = -3.7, 67.4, 68.5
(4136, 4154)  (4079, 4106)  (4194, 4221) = -3.7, 61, 75.2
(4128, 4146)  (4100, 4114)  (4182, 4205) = -4.4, 55.8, 75.6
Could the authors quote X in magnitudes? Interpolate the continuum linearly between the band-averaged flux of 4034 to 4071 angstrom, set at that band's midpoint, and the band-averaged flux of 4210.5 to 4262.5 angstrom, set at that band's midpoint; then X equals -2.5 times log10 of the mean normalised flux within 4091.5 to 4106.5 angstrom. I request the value 0.41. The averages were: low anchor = 78.1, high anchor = 75.4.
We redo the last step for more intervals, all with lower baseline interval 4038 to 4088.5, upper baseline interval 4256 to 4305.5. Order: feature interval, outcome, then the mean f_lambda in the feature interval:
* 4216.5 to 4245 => -0.04 mag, 74.2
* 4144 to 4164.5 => -0.08 mag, 79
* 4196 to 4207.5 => -0.04 mag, 74.6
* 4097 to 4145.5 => 0.09 mag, 68.3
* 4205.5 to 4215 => -0.06 mag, 75.7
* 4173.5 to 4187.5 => -0.04 mag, 75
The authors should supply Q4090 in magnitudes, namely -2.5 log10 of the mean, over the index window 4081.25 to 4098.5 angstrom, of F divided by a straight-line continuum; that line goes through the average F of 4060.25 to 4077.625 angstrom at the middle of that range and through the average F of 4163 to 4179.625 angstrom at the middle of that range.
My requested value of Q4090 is 0.14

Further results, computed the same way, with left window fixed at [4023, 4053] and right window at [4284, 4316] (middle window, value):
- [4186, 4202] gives -0.055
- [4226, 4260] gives -0.095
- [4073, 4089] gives 0.066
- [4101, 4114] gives 0.304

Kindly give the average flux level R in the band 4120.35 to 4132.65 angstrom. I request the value 73.8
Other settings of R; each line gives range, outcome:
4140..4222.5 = 75.8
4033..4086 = 76.5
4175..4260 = 75.3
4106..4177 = 74.4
